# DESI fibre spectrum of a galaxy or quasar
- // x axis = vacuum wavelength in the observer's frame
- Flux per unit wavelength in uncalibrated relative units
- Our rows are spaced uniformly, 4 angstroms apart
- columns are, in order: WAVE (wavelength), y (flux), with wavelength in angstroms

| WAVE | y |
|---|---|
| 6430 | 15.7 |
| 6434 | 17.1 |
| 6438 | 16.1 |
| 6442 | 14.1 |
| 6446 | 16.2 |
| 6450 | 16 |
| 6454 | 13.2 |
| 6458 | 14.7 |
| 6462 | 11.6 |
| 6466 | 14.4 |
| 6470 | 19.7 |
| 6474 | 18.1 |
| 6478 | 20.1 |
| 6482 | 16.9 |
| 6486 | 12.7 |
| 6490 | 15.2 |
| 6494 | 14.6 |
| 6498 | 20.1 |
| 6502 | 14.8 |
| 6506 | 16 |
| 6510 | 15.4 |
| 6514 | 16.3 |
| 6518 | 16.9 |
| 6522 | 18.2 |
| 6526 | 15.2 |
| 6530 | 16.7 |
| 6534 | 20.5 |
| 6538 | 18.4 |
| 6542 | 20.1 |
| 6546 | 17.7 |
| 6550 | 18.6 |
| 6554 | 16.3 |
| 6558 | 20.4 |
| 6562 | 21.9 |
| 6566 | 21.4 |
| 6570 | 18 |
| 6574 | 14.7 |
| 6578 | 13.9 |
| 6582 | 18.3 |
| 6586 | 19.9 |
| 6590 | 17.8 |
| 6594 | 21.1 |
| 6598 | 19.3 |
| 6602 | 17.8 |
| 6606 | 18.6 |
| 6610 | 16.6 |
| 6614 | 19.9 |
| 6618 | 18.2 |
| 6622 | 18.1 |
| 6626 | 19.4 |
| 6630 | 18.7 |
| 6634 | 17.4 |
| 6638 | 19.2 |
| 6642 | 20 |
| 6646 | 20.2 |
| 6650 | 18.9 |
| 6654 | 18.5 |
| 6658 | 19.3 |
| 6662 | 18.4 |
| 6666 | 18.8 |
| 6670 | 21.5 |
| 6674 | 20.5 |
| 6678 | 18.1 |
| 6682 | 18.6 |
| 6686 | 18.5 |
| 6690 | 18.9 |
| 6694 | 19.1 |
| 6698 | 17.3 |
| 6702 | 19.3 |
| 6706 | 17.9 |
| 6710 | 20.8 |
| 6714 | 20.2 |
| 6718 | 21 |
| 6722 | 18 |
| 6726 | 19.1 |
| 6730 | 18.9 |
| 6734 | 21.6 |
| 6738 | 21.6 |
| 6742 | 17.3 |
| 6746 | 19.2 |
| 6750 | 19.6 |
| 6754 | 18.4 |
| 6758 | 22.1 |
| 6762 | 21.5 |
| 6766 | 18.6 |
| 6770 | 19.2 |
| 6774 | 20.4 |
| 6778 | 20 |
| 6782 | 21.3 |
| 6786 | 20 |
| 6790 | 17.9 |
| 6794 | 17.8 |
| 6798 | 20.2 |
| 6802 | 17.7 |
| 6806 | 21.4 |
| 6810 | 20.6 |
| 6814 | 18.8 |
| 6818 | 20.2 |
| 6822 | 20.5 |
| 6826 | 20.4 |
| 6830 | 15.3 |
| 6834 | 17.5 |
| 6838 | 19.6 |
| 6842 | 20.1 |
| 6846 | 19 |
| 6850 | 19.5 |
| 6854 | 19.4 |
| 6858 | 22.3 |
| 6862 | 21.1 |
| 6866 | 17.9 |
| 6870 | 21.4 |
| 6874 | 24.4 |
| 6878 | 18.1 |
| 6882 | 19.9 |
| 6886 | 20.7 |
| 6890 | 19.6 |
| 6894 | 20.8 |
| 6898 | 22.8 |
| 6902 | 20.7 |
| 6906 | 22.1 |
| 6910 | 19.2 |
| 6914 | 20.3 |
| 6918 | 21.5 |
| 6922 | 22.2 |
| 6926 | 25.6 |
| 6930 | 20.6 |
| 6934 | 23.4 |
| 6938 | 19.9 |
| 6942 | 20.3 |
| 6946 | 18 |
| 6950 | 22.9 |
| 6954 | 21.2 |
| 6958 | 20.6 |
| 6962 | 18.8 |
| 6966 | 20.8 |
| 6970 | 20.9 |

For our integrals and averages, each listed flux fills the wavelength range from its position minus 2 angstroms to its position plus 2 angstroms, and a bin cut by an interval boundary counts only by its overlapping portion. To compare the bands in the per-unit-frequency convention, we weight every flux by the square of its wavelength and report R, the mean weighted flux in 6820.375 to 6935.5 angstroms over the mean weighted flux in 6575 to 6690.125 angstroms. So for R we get 1.2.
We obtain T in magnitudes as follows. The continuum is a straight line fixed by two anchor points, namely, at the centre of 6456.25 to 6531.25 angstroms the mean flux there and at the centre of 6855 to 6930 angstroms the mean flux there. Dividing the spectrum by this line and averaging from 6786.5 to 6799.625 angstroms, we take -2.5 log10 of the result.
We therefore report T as 0.06 mag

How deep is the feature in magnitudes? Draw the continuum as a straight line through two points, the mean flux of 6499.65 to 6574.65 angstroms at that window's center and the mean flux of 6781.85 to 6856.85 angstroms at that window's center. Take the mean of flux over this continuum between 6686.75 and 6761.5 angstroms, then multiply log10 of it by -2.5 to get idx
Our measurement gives -0.038 mag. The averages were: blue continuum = 17.8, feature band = 19.5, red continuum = 19.3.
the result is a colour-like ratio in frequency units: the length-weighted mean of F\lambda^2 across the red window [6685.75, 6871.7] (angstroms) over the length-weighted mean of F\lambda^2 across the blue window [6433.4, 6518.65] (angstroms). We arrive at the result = 1.35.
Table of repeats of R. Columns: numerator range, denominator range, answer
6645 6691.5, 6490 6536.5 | 1.20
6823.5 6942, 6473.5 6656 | 1.25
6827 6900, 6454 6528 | 1.39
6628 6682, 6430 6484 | 1.27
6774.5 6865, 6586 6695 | 1.09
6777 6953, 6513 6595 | 1.22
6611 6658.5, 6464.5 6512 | 1.20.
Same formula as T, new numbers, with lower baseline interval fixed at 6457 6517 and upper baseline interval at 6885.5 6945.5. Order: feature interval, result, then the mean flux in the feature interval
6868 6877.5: -0.07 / 22.1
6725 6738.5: -0.07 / 20.2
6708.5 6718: -0.10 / 20.6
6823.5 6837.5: 0.12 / 18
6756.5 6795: -0.02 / 19.9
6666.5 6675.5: -0.13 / 20.7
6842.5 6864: 0.01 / 20.2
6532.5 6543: -0.17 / 19.6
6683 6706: 0.00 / 18.6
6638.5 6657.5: -0.08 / 19.4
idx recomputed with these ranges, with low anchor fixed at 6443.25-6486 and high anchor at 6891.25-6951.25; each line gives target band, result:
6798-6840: 0.047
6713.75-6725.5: -0.037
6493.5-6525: -0.011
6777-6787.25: -0.046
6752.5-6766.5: -0.054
